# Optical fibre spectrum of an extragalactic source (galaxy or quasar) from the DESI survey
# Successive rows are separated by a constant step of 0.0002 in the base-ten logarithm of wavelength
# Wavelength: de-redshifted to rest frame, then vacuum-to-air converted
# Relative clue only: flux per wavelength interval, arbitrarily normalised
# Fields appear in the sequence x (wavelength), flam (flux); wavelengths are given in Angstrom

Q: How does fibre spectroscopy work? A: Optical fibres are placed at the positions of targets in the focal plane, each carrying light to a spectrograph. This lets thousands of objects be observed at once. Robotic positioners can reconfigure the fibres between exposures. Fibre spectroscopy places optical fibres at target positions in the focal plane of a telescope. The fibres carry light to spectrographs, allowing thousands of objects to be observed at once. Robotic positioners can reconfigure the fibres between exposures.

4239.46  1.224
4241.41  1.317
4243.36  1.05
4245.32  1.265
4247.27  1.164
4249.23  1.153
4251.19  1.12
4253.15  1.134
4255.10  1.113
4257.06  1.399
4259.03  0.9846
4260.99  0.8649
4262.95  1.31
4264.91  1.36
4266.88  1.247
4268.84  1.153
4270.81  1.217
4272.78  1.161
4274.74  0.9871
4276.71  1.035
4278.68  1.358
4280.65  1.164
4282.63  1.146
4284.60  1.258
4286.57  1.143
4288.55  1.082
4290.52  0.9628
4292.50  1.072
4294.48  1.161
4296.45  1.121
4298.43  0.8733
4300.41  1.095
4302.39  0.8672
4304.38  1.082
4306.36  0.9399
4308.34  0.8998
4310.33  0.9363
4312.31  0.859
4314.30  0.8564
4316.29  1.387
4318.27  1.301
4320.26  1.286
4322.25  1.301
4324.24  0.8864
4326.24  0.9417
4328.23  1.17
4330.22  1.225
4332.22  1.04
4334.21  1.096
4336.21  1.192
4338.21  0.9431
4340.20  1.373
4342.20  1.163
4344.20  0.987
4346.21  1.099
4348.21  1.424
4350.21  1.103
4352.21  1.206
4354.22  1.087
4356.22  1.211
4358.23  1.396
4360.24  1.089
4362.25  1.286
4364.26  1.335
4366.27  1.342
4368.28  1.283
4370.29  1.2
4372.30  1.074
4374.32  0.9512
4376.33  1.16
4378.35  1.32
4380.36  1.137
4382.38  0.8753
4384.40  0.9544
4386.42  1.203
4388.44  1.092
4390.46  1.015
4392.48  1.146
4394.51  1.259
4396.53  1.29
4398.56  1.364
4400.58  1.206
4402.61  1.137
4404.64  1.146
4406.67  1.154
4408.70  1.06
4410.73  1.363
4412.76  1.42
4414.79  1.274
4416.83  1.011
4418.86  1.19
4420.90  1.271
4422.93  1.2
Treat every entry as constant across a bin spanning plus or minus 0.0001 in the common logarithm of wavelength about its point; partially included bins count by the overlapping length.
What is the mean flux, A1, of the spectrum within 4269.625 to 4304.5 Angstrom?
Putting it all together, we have 1.1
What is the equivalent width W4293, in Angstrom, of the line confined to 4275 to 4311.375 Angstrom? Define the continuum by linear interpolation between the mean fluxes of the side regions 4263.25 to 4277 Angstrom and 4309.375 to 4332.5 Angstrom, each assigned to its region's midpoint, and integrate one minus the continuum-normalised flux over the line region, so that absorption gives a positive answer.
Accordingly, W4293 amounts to 2.6 Angstrom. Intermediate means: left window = 1.18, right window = 1.1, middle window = 1.06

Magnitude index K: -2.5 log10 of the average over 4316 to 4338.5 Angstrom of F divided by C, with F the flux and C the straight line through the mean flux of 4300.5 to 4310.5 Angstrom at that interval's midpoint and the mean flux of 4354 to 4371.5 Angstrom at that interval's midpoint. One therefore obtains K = -0.078 mag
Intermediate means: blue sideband 0.959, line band 1.15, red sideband 1.25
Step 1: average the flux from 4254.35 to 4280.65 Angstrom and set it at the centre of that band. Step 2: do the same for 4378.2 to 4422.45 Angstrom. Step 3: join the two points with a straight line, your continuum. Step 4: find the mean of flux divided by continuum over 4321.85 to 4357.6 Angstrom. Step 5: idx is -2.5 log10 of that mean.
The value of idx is 0.03 mag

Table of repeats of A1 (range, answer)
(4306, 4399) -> 1.14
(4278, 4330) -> 1.08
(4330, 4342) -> 1.14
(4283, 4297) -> 1.12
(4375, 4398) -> 1.13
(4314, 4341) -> 1.15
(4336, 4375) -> 1.19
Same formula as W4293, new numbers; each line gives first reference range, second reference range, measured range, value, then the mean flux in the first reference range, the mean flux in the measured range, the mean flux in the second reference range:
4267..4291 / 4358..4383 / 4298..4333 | 3.23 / 1.15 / 1.06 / 1.19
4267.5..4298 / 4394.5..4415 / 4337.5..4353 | 0.29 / 1.13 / 1.17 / 1.24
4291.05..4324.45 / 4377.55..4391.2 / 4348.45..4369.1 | -3.18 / 1.06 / 1.24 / 1.08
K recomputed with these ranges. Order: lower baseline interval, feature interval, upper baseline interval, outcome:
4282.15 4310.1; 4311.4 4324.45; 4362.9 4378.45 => -0.05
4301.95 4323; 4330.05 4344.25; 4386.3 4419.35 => -0.03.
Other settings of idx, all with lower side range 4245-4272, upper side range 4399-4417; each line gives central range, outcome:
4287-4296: 0.10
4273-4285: 0.02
